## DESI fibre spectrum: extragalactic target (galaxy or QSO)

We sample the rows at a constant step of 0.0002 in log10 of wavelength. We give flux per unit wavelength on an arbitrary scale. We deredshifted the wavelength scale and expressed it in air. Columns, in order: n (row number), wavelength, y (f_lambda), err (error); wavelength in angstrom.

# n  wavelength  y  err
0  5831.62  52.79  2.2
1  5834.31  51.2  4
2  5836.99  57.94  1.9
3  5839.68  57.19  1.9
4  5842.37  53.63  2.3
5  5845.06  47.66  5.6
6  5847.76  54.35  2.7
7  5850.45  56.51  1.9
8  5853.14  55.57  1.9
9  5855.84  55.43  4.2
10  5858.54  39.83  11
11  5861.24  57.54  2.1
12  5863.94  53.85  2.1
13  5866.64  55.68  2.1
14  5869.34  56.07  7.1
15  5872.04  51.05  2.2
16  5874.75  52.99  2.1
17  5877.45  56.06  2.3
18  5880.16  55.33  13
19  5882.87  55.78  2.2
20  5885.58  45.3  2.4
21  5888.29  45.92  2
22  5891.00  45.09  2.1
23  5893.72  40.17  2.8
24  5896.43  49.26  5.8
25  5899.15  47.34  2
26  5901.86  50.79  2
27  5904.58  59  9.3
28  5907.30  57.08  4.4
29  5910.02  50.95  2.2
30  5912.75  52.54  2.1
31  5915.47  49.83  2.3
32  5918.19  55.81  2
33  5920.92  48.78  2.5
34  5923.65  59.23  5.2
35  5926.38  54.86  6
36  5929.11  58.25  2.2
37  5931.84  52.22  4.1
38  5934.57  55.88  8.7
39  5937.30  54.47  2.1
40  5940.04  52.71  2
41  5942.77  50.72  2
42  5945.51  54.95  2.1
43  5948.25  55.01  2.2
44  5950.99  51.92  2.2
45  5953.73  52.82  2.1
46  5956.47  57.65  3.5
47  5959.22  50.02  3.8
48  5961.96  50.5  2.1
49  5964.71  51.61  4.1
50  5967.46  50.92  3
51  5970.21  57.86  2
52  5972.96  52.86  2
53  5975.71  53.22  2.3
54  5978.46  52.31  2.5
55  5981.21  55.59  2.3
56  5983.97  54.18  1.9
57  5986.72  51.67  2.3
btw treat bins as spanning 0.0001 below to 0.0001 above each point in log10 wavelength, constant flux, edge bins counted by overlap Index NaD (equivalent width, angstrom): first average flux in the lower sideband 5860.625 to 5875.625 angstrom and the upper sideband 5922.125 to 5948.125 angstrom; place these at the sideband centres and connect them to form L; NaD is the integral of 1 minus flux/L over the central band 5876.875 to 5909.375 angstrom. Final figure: 2.4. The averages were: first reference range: 54.4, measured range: 50.5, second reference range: 54.8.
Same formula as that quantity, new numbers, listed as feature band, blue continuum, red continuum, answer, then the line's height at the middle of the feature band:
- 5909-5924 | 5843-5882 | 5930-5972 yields 0.3 angstrom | 53.4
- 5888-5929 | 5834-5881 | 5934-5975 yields 1.6 angstrom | 53.5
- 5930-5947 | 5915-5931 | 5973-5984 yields 0.2 angstrom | 54.4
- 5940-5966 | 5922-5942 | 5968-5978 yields 0.9 angstrom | 54.6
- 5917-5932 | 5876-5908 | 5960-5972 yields -1.1 angstrom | 51.4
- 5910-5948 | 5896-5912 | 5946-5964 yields -0.7 angstrom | 52.8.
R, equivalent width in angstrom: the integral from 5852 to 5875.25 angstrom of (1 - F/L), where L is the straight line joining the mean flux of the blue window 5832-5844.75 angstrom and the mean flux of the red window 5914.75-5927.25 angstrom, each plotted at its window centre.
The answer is 0.4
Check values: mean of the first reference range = 54.2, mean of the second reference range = 53.8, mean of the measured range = 53.1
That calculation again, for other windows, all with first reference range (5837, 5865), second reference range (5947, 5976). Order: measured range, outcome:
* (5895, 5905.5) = 0.40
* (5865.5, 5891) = 0.50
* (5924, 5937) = -0.58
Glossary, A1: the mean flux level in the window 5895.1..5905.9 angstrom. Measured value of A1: 51.6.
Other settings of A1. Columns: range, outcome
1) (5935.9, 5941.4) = 53.6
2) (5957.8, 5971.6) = 52.2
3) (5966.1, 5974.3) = 53.9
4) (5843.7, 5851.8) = 52.9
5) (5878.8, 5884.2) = 55.5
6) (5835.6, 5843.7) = 56.3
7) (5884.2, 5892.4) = 45.4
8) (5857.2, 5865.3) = 50.4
